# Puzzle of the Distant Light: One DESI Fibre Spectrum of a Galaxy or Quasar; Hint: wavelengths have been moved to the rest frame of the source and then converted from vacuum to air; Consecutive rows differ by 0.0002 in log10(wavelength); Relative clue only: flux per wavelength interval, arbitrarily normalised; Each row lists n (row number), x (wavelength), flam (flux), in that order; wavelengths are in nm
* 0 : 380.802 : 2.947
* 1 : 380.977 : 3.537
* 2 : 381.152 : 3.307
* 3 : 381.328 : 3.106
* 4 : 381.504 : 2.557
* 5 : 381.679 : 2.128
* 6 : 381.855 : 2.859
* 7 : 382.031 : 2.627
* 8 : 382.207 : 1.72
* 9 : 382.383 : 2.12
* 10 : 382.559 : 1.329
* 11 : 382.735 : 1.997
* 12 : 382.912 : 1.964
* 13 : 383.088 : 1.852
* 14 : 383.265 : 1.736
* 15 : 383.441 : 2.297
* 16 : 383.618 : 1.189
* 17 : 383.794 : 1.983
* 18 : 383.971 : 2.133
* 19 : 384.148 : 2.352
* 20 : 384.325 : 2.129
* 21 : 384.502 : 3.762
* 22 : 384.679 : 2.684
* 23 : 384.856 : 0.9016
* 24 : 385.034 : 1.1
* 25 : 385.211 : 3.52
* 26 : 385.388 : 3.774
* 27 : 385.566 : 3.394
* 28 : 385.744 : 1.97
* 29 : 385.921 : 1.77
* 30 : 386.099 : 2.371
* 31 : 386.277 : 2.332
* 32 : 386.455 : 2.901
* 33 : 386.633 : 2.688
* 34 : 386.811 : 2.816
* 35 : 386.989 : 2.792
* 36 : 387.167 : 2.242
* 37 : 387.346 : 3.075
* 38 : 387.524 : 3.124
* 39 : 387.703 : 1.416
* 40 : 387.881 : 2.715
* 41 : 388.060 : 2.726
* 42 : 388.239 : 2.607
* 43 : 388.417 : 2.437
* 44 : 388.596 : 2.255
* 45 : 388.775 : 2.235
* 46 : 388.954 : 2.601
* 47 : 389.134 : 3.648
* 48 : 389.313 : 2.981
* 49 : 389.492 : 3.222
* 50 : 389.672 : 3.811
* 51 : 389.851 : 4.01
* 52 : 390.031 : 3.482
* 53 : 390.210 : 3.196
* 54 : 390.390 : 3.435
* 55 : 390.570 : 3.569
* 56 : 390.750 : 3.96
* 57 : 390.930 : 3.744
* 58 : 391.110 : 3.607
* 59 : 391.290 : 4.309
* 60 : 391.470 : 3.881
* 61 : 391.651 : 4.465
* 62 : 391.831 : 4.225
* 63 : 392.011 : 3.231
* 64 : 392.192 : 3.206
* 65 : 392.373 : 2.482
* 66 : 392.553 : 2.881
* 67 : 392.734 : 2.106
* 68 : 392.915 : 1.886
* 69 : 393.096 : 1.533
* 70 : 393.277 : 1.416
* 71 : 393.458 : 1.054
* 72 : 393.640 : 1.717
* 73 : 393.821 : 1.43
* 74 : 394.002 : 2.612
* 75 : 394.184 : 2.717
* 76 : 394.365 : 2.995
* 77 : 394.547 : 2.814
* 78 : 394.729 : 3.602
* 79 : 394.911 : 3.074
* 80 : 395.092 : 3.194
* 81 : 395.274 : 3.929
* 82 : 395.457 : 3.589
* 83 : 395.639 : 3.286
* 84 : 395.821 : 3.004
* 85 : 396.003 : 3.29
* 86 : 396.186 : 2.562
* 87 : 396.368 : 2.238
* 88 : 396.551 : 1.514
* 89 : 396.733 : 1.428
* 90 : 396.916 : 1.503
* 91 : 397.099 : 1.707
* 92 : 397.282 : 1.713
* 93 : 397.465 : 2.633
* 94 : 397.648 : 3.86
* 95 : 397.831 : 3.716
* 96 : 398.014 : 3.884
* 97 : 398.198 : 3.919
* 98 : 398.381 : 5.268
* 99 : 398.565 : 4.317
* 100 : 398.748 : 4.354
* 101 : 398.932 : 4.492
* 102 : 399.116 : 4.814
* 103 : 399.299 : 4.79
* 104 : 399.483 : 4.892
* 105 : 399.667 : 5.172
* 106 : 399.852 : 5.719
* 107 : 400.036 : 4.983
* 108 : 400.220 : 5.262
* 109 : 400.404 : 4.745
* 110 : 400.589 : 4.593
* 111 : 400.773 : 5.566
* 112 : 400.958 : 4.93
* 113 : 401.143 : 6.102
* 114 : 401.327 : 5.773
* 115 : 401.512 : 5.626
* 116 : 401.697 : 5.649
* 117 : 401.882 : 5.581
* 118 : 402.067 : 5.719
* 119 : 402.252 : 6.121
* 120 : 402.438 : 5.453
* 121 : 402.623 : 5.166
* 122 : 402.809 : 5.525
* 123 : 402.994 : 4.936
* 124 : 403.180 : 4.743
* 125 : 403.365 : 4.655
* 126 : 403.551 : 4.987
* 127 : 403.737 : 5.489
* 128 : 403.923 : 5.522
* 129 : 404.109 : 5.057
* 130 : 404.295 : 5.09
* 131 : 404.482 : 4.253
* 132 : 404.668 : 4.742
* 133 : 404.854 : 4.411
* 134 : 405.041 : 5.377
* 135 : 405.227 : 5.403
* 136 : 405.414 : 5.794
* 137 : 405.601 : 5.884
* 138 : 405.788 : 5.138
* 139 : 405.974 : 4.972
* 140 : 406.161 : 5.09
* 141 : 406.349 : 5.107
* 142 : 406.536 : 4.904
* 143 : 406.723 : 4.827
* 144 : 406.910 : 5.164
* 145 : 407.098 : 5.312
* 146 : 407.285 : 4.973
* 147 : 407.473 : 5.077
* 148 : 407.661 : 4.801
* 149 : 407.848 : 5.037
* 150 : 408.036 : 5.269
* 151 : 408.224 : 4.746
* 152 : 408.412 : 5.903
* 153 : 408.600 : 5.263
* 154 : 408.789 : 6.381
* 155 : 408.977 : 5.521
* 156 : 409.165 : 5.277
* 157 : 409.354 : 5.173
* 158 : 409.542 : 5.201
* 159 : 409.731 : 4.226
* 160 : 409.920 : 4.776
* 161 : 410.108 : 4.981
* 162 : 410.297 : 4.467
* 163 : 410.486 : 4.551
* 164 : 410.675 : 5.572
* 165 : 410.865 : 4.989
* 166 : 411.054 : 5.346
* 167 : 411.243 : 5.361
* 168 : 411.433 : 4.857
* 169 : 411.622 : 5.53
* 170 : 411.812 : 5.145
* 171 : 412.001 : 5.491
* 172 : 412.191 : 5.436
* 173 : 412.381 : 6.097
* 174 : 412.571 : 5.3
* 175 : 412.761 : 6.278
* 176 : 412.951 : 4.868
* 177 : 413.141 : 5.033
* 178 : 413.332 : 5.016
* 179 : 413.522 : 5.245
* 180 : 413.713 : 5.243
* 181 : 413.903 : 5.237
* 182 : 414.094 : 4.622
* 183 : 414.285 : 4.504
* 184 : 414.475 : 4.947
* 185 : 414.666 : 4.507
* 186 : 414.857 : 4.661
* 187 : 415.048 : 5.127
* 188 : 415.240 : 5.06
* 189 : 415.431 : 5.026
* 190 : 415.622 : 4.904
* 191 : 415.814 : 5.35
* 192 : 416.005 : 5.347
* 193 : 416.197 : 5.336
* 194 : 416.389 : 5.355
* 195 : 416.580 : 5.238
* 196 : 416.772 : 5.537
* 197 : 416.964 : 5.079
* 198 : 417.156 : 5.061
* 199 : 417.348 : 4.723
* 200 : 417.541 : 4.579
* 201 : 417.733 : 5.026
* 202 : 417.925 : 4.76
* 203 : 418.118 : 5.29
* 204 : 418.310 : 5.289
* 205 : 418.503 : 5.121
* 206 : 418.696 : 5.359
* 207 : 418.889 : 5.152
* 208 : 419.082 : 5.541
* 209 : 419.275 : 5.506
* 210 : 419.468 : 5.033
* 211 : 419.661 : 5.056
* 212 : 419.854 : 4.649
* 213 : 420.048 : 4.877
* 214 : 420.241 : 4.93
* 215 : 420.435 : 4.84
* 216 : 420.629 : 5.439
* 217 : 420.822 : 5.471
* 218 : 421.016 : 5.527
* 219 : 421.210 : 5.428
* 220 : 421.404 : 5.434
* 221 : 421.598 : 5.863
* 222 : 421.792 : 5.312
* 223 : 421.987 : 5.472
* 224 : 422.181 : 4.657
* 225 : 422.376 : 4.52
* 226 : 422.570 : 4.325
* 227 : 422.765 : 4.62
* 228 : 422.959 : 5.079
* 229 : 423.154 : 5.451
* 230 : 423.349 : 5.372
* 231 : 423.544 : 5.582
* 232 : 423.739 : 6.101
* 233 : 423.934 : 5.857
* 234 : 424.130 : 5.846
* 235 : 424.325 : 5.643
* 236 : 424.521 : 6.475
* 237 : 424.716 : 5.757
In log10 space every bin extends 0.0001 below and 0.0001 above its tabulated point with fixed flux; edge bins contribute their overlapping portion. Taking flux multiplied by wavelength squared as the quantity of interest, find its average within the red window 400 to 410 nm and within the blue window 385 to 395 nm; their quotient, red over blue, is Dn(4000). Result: 2.0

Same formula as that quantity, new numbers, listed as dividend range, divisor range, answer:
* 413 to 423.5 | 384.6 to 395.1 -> 2.09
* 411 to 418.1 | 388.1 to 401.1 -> 1.69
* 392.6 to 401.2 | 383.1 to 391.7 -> 1.27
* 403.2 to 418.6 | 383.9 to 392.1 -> 1.94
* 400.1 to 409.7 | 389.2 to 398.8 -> 1.82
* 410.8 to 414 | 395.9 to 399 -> 1.86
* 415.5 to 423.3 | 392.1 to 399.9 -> 1.87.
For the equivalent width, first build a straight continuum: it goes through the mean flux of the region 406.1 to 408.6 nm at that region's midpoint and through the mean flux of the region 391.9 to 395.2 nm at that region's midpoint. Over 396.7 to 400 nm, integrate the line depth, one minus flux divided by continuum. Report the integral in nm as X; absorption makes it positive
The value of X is -0.41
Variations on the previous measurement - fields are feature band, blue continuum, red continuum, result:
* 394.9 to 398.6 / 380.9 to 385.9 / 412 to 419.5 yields 0.53 nm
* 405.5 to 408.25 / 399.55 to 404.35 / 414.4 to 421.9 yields 0.09 nm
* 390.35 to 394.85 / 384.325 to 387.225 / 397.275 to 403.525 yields 0.86 nm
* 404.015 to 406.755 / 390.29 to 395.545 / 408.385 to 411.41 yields -0.29 nm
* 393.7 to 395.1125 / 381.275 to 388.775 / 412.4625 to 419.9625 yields 0.19 nm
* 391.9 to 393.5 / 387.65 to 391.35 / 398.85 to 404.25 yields 0.62 nm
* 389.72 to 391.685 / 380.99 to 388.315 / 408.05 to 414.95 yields -0.48 nm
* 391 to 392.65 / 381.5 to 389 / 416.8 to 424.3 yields -0.41 nm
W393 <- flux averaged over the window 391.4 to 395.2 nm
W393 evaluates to 2.69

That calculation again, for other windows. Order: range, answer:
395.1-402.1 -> 4.09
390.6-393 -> 3.39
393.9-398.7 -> 3.02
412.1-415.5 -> 5.12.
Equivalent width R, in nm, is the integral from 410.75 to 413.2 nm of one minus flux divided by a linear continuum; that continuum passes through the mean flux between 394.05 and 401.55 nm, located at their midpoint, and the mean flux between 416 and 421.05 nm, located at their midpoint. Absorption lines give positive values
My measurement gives -0.33 nm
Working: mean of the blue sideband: 3.83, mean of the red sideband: 5.14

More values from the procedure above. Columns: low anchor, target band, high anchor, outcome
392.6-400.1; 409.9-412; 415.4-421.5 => -0.28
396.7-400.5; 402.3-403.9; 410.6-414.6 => -0.28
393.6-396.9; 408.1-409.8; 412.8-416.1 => -0.38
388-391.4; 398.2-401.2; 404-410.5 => -0.45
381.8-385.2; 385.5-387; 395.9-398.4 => -0.23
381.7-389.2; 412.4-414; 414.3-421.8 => -0.20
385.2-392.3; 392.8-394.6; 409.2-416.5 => 0.77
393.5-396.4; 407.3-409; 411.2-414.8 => -0.28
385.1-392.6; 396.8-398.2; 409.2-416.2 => 0.38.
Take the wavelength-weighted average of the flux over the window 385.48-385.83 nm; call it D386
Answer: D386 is 2.68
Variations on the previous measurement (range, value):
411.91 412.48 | 5.67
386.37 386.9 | 2.8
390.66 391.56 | 3.9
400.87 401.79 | 5.62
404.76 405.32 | 5.07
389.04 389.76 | 3.41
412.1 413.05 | 5.6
